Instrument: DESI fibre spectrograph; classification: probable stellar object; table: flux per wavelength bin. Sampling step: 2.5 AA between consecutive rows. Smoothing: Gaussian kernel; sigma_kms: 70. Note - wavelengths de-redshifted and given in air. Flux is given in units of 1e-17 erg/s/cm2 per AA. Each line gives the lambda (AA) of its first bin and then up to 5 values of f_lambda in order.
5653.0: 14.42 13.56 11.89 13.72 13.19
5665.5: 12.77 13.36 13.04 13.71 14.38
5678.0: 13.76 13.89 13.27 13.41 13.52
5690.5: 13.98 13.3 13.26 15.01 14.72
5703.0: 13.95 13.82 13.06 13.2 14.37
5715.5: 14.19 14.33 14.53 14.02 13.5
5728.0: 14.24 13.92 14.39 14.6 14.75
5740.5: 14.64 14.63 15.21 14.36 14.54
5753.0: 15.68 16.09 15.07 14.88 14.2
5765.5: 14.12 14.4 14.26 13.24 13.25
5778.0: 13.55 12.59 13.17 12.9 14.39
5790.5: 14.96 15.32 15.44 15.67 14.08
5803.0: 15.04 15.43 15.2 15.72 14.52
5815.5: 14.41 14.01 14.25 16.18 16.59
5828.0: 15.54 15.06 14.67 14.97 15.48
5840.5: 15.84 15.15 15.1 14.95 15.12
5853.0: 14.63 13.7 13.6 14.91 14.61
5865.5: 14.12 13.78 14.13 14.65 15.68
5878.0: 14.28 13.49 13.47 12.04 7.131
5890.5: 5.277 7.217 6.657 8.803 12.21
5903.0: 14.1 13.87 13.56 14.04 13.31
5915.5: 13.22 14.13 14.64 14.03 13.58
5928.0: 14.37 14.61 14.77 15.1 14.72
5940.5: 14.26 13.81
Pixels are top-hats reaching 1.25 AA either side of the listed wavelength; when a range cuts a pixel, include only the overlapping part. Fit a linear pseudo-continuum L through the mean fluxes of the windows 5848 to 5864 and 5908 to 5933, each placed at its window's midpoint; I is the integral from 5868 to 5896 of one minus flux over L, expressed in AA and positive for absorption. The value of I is 5.5 AA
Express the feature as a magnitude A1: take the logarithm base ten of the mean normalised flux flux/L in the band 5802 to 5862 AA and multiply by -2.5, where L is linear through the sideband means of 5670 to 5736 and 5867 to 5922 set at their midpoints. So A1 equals -0.17 mag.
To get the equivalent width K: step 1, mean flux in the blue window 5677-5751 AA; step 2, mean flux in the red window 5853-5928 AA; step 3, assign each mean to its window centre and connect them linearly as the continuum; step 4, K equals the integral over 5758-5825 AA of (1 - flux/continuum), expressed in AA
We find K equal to -4.8 AA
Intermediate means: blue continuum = 14.1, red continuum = 12.8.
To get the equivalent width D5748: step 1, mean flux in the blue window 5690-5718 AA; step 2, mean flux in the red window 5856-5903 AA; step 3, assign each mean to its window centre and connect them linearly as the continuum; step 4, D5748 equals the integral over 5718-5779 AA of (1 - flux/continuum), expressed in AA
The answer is -4.41 AA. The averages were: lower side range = 13.9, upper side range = 12.1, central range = 14.4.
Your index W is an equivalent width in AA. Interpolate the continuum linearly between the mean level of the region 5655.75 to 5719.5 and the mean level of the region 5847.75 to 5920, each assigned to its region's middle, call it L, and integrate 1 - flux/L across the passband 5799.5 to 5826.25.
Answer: -3.9 AA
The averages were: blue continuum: 13.6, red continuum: 12.8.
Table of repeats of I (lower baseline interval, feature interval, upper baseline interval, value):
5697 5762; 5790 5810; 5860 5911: -2.6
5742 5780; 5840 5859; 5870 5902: -4.1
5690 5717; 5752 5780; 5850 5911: -2.0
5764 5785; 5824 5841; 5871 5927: -3.3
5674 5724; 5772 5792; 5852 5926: -0.2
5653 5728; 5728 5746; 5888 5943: -1.4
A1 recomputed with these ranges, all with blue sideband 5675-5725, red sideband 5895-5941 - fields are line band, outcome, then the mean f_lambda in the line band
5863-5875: -0.06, 14.3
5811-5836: -0.11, 15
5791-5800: -0.12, 15.3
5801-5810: -0.11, 15.2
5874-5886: -0.03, 13.9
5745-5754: -0.08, 14.9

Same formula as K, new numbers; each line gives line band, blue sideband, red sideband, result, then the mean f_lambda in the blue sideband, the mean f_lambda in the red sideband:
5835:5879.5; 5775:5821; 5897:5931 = -2.4 AA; 14.4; 13.5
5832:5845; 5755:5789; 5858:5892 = -1.9 AA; 14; 12.9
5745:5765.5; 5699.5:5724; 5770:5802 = -1.3 AA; 14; 14.1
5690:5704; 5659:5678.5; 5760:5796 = -0.5 AA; 13.5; 14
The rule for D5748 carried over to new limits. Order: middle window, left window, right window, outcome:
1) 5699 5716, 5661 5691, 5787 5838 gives 0.0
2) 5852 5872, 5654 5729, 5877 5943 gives -2.1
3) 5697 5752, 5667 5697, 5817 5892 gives -2.3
